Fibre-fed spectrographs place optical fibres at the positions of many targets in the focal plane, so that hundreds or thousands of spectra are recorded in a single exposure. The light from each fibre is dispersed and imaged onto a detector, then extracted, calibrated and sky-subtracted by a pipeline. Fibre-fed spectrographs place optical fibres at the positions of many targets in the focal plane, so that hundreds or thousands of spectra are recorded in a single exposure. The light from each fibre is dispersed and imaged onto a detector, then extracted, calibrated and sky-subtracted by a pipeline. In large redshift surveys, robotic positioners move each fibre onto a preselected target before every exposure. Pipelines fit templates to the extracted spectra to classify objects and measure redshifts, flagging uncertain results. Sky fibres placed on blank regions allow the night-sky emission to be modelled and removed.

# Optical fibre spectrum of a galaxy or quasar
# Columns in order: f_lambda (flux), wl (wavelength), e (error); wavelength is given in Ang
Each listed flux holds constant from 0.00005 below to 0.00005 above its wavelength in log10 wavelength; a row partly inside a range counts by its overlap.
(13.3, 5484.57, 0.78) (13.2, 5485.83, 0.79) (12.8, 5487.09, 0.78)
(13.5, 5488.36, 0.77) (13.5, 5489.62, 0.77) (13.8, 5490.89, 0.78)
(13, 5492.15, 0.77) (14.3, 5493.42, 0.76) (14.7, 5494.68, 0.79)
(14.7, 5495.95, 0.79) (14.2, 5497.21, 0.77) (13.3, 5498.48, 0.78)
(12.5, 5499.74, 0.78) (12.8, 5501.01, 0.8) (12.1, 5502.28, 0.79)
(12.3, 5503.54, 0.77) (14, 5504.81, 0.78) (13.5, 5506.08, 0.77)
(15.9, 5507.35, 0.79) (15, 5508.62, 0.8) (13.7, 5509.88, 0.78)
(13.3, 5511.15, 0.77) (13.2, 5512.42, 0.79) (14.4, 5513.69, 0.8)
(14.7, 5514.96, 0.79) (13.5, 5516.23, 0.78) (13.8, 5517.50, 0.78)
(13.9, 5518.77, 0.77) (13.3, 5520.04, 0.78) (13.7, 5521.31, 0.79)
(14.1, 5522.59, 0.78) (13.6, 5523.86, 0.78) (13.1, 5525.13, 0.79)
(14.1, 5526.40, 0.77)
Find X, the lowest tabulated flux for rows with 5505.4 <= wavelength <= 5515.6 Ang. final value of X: 13.2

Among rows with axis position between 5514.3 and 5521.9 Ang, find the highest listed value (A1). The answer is 14.7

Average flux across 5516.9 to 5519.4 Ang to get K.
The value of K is 13.9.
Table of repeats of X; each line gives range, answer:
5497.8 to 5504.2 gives 12.1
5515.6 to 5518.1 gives 13.5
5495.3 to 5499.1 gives 13.3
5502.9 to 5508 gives 12.3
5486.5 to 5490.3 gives 12.8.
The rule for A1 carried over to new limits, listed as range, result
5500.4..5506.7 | 14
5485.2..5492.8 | 13.8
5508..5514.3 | 15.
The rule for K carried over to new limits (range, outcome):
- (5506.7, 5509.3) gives 15.4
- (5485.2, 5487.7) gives 13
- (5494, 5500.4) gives 13.9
